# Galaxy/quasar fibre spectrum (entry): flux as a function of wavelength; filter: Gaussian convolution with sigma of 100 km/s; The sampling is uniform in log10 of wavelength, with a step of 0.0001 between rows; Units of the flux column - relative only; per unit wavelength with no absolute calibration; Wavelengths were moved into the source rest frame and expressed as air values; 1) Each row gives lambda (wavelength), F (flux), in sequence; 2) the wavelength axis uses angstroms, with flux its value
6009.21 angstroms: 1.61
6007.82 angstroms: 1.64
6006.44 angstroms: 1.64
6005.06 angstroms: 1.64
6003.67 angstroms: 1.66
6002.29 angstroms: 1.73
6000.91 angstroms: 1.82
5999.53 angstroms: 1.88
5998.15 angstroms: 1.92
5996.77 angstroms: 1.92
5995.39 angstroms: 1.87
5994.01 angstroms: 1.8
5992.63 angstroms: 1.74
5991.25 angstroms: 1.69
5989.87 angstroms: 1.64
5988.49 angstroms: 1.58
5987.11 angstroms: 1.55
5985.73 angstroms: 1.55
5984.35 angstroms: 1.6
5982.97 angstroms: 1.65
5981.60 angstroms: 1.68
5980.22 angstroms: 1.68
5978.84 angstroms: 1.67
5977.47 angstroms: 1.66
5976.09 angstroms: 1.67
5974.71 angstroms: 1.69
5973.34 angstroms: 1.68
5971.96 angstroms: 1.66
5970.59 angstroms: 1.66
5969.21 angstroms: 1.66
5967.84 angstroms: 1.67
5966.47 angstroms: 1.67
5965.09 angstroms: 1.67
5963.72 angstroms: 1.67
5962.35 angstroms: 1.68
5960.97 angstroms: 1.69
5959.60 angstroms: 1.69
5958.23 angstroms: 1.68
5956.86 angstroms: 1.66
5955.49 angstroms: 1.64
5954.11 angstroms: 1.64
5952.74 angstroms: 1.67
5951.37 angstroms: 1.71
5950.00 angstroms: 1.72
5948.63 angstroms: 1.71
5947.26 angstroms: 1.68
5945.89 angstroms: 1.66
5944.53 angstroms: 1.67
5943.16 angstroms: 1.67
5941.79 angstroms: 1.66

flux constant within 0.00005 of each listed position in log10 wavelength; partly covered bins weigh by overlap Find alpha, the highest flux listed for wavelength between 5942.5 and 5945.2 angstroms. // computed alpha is 1.67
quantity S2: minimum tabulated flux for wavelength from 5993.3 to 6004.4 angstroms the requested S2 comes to 1.66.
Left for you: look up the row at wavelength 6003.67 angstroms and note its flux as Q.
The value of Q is 1.66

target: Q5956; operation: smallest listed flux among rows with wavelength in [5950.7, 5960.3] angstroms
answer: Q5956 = 1.64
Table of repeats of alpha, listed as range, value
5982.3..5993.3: 1.74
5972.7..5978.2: 1.69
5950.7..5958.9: 1.71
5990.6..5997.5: 1.92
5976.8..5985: 1.68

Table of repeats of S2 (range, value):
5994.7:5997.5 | 1.87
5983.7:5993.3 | 1.55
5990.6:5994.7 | 1.69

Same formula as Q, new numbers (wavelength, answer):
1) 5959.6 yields 1.69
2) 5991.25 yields 1.69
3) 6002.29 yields 1.73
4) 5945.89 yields 1.66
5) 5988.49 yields 1.58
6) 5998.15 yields 1.92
